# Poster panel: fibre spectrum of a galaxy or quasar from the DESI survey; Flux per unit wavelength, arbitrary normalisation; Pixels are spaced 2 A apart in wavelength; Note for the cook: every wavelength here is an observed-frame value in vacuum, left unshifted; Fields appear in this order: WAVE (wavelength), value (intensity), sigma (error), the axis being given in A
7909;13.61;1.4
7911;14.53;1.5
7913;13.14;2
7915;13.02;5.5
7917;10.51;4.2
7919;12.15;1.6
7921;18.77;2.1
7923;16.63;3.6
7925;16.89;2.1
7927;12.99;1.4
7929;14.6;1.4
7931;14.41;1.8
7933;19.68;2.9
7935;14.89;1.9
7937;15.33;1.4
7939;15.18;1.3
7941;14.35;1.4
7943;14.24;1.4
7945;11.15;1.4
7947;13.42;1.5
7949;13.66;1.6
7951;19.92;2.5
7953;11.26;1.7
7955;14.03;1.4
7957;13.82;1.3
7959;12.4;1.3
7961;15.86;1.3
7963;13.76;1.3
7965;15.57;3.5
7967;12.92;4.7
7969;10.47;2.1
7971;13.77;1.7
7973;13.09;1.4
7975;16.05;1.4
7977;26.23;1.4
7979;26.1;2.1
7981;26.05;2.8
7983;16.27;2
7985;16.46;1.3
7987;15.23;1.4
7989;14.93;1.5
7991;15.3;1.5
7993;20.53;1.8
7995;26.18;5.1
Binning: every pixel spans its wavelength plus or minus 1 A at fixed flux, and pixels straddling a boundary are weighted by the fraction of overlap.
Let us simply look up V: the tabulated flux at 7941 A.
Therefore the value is 14.35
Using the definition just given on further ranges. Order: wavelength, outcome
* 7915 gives 13.02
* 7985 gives 16.46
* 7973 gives 13.09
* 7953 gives 11.26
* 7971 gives 13.77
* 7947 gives 13.42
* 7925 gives 16.89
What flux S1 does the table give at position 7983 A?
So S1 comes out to 16.27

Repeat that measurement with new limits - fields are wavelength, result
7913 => 13.14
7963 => 13.76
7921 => 18.77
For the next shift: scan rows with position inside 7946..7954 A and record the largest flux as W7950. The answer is 19.92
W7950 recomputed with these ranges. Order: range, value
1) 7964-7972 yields 15.57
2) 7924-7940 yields 19.68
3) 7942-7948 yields 14.24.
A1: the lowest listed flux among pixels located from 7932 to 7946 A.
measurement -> 11.15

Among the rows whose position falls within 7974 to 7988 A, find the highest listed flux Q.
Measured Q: 26.23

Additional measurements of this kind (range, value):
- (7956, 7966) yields 15.86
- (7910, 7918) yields 14.53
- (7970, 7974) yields 13.77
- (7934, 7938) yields 15.33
